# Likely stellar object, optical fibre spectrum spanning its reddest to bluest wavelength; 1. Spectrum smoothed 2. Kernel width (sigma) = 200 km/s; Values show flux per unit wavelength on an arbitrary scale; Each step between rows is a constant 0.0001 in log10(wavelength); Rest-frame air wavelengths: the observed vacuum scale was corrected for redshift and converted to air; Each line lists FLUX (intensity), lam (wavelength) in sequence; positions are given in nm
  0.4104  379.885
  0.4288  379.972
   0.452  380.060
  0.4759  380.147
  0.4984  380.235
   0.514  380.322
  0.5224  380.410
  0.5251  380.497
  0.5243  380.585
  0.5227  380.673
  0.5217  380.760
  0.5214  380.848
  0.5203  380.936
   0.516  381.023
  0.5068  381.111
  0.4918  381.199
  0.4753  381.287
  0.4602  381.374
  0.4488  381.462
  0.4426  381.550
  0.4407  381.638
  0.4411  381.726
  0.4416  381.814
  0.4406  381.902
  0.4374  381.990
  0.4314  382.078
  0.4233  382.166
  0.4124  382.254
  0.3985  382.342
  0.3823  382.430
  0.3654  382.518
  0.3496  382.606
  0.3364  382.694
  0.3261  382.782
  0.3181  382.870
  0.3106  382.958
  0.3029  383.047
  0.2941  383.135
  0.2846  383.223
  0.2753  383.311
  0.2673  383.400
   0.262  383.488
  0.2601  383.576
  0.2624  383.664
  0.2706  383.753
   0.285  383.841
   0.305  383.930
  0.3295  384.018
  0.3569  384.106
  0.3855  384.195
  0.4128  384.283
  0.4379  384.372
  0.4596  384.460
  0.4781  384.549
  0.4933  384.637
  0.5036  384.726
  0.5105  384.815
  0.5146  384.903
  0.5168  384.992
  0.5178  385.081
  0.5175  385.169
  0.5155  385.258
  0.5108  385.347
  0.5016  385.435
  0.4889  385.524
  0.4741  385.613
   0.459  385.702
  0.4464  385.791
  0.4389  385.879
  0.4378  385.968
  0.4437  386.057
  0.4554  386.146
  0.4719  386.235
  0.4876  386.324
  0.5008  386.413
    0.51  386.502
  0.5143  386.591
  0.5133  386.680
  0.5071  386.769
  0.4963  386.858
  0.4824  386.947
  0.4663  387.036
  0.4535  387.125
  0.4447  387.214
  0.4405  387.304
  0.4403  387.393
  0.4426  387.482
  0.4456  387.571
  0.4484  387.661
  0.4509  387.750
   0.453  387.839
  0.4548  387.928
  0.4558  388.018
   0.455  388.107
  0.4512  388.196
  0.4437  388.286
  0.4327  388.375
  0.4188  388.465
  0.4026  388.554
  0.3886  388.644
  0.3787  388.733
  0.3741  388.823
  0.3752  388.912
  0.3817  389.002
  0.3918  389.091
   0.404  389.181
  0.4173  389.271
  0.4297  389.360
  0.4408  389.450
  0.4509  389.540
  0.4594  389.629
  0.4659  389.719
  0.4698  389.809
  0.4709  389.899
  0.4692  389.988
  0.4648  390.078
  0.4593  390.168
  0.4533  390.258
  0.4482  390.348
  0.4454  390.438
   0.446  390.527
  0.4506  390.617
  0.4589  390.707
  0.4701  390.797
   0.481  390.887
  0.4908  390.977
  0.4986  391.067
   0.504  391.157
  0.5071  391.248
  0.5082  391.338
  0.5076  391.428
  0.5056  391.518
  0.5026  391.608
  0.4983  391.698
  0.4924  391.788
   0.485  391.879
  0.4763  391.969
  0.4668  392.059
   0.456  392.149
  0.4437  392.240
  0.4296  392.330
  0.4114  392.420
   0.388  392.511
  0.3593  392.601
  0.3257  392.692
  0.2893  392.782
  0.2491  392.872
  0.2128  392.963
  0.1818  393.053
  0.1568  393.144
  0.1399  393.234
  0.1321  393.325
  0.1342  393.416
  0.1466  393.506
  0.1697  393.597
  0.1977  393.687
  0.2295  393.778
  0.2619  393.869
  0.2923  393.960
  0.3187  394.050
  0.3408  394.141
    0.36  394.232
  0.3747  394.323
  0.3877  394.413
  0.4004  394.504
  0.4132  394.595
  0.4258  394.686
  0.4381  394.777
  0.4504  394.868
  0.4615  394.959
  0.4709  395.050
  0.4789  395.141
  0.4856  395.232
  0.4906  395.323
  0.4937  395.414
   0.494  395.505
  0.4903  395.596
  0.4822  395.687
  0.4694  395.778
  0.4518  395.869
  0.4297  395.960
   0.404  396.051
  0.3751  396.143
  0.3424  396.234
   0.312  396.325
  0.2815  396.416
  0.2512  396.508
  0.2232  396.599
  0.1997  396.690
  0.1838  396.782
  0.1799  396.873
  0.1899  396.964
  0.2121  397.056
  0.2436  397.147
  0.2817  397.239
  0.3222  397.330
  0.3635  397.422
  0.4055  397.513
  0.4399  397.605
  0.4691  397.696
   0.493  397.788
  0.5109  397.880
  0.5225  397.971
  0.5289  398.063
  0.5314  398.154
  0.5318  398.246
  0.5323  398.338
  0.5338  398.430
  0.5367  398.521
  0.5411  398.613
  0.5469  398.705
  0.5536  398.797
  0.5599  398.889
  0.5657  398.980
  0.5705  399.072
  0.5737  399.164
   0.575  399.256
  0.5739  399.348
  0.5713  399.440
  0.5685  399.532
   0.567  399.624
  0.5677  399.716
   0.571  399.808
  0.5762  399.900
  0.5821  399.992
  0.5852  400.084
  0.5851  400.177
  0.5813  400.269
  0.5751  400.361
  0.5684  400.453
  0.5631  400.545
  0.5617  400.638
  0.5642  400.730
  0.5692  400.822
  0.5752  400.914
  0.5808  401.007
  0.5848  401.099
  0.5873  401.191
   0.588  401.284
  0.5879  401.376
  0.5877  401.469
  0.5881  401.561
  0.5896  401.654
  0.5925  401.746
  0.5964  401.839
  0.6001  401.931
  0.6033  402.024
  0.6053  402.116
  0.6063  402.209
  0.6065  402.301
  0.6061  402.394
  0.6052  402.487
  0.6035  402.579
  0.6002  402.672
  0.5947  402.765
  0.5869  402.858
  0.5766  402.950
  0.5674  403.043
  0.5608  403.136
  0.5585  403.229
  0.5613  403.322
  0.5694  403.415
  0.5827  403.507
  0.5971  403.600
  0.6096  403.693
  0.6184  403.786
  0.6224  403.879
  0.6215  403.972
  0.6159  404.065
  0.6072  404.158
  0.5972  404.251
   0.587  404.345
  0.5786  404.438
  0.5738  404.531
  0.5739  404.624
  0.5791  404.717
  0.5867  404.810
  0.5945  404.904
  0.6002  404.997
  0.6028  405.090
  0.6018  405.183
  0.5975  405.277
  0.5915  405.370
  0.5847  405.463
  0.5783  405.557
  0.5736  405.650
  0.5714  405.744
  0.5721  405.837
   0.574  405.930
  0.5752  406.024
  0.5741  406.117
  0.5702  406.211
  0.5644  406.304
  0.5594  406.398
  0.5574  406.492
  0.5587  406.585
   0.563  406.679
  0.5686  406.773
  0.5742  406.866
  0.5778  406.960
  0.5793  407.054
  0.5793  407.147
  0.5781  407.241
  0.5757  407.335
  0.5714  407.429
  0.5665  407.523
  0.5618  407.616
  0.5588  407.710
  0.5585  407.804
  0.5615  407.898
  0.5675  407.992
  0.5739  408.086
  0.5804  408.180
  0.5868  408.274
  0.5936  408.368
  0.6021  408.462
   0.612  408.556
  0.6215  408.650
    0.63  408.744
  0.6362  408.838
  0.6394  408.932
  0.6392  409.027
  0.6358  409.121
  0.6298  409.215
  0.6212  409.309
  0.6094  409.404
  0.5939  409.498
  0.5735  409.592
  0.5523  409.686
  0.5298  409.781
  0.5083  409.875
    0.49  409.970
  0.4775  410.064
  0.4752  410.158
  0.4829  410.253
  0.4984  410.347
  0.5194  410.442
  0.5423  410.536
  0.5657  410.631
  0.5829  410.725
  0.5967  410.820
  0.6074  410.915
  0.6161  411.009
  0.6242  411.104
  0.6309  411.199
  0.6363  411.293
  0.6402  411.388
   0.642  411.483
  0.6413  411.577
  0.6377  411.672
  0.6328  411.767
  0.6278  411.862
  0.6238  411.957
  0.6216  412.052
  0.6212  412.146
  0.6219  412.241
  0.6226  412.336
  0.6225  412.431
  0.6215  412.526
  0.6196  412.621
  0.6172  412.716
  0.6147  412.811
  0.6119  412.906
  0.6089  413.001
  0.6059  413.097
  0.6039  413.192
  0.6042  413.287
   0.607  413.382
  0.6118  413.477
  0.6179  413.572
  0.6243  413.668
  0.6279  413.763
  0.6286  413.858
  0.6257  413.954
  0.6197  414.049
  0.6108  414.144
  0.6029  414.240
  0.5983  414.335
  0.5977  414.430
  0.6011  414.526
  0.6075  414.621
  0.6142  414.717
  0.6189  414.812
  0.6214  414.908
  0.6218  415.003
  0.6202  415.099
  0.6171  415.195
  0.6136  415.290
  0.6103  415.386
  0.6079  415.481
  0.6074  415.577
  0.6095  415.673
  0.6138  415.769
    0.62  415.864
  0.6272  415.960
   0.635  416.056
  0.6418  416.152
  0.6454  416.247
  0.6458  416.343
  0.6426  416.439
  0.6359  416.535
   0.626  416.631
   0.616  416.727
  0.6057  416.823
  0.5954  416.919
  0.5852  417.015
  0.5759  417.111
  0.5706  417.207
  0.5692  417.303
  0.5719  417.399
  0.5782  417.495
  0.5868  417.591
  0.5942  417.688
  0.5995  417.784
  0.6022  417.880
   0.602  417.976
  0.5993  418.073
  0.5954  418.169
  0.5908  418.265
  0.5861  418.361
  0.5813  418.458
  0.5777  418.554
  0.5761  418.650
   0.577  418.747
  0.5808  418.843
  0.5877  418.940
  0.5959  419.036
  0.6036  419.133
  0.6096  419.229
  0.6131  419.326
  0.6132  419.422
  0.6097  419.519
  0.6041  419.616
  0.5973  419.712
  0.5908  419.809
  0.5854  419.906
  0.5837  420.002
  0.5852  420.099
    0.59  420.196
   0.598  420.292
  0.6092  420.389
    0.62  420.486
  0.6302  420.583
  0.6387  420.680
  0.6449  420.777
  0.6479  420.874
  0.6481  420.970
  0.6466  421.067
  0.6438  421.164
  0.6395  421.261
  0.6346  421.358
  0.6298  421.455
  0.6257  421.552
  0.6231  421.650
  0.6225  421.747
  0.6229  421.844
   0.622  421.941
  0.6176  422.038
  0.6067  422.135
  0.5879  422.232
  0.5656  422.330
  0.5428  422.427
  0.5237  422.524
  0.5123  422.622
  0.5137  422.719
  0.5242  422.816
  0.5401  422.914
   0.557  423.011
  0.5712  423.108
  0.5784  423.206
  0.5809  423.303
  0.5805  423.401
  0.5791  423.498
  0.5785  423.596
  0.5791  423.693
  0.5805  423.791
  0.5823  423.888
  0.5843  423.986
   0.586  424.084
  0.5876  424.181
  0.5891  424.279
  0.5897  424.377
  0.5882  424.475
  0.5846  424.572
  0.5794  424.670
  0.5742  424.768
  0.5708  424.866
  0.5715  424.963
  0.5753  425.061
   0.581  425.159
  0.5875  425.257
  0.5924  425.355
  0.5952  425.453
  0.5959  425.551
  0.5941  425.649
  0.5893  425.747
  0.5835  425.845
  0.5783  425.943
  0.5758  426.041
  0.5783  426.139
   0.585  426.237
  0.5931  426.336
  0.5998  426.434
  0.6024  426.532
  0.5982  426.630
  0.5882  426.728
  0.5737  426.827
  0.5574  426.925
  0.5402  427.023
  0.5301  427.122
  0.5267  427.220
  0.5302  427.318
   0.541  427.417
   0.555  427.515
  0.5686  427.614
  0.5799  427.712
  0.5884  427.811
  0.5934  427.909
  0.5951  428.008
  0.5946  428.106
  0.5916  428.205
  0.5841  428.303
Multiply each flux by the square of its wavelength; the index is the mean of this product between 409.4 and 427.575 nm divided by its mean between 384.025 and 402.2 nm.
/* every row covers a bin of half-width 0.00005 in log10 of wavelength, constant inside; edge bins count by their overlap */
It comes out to 1.50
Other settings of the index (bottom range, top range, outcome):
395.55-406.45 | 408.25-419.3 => 1.21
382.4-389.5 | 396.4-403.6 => 1.33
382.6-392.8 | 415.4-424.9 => 1.62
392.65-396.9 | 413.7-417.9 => 2.05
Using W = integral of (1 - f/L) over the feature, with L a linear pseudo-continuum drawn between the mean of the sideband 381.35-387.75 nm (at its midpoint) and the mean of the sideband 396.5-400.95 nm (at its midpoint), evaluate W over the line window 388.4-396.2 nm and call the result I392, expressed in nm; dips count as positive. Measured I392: 0.88 nm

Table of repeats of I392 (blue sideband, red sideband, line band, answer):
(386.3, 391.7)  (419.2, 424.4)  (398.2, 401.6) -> -0.44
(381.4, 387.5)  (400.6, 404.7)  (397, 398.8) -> 0.31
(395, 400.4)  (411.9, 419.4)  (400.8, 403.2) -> -0.47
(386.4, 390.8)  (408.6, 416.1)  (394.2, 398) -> 0.86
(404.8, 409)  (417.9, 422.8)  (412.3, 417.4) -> -0.18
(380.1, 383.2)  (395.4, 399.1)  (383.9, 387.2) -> -0.28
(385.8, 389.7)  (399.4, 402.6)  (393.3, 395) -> 0.66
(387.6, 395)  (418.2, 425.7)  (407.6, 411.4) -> -0.49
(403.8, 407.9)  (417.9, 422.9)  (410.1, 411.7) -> 0.01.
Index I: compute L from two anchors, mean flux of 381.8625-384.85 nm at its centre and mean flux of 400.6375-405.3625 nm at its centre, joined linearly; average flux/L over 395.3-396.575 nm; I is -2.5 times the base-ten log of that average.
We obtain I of 0.24 mag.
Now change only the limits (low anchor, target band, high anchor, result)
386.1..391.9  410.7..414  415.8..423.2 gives -0.10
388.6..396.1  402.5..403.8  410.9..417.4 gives -0.15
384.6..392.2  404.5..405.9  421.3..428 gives -0.13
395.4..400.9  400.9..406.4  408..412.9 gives -0.13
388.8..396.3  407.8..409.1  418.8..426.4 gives -0.20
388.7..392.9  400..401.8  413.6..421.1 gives -0.15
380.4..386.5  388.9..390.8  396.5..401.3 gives 0.02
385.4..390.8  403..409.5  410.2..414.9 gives -0.04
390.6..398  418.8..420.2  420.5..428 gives -0.08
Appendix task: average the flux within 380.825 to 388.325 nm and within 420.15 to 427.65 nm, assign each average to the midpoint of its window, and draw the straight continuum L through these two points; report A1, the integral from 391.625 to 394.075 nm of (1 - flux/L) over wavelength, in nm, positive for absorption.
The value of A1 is 0.80 nm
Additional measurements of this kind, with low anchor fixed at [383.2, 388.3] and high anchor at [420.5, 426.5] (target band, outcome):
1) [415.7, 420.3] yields -0.26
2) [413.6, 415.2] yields -0.18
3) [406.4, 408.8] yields -0.24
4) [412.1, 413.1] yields -0.13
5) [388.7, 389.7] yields 0.09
